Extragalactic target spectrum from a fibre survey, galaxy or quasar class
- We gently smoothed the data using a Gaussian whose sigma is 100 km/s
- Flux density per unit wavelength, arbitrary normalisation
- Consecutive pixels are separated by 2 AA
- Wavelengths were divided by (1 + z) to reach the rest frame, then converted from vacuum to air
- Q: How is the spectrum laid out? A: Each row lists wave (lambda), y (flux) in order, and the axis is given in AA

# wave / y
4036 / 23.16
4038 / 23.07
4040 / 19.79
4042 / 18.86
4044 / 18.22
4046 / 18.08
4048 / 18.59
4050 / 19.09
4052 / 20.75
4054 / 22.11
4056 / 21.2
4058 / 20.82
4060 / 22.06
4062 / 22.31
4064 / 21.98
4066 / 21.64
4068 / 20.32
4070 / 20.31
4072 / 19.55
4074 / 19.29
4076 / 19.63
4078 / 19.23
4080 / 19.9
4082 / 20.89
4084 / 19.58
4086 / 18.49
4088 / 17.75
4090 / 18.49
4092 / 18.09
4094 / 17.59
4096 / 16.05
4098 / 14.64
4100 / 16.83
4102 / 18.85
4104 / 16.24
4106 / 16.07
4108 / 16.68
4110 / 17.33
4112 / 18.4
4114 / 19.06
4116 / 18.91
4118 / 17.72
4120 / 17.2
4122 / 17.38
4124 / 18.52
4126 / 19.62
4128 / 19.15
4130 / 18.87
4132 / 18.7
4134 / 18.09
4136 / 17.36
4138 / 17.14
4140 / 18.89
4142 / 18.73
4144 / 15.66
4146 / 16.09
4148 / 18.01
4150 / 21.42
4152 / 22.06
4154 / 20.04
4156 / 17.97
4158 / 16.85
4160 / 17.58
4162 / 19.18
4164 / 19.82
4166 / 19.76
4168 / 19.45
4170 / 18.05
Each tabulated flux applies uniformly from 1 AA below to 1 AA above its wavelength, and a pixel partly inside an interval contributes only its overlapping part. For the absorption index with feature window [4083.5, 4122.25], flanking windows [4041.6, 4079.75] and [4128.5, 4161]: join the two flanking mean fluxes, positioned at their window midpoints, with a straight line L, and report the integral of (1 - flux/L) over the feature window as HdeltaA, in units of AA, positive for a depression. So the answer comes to 3.50 AA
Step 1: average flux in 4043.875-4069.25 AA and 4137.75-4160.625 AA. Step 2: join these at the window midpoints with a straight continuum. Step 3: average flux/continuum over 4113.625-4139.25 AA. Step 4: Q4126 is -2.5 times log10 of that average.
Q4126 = 0.040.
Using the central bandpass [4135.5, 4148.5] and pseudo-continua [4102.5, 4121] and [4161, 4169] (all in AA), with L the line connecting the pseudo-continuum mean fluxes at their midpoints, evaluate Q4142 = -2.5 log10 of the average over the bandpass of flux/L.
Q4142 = 0.08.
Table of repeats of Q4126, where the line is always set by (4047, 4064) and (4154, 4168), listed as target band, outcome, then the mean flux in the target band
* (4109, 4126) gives 0.08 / 18.2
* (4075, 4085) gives 0.03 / 19.8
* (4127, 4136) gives 0.04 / 18.6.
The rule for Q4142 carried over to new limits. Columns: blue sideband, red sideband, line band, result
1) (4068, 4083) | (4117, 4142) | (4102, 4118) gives 0.07 mag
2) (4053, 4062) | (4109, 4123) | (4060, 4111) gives 0.07 mag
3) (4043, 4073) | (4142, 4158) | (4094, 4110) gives 0.18 mag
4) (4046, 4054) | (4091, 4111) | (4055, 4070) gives -0.13 mag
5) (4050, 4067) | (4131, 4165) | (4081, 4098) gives 0.13 mag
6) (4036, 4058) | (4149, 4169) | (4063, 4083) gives -0.02 mag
